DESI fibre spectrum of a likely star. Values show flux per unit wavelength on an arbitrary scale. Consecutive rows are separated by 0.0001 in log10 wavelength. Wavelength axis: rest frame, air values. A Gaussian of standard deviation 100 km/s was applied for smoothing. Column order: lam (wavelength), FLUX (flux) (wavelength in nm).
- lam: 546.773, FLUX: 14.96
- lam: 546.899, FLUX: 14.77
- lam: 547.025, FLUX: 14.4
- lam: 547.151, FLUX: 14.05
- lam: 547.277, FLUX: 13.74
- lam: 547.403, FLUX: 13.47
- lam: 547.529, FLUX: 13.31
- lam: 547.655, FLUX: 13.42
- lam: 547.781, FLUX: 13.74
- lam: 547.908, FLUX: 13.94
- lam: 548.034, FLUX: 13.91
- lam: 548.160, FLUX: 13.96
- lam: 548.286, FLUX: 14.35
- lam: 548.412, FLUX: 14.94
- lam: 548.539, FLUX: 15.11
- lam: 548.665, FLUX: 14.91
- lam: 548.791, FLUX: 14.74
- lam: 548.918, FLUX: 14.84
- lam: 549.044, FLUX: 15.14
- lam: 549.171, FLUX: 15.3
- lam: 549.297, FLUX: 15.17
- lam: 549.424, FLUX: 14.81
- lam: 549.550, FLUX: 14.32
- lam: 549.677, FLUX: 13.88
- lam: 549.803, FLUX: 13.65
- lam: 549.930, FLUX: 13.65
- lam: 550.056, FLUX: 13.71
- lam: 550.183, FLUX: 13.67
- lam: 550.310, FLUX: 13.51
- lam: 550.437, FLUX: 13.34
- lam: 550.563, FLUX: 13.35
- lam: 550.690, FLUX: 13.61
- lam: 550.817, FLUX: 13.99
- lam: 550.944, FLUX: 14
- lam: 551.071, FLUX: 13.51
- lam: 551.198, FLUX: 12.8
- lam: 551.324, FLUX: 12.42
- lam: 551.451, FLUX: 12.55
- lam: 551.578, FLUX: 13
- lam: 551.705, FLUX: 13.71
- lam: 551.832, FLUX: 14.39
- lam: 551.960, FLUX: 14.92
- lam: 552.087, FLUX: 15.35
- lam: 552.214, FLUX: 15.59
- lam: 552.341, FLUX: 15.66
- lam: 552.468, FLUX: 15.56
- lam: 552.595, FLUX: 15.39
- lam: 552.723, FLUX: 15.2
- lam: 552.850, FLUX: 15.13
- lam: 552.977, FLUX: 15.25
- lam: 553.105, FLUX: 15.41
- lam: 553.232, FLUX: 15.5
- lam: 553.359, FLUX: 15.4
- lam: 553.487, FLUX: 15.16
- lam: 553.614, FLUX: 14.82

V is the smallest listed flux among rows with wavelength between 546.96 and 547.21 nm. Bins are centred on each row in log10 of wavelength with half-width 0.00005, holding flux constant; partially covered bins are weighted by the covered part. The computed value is 14.05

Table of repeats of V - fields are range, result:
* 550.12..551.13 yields 13.34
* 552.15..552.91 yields 15.13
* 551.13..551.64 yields 12.42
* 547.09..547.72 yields 13.31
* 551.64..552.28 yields 13.71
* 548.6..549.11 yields 14.74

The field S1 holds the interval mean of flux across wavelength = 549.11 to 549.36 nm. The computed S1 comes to 15.3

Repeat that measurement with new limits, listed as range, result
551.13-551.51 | 12.6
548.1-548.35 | 14.2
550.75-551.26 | 13.6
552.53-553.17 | 15.3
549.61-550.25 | 13.7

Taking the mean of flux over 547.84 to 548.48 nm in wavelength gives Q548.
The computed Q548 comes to 14.2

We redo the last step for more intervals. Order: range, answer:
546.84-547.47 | 14.1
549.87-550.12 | 13.7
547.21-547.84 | 13.5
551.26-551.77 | 12.9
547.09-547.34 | 13.9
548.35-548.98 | 14.9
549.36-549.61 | 14.6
